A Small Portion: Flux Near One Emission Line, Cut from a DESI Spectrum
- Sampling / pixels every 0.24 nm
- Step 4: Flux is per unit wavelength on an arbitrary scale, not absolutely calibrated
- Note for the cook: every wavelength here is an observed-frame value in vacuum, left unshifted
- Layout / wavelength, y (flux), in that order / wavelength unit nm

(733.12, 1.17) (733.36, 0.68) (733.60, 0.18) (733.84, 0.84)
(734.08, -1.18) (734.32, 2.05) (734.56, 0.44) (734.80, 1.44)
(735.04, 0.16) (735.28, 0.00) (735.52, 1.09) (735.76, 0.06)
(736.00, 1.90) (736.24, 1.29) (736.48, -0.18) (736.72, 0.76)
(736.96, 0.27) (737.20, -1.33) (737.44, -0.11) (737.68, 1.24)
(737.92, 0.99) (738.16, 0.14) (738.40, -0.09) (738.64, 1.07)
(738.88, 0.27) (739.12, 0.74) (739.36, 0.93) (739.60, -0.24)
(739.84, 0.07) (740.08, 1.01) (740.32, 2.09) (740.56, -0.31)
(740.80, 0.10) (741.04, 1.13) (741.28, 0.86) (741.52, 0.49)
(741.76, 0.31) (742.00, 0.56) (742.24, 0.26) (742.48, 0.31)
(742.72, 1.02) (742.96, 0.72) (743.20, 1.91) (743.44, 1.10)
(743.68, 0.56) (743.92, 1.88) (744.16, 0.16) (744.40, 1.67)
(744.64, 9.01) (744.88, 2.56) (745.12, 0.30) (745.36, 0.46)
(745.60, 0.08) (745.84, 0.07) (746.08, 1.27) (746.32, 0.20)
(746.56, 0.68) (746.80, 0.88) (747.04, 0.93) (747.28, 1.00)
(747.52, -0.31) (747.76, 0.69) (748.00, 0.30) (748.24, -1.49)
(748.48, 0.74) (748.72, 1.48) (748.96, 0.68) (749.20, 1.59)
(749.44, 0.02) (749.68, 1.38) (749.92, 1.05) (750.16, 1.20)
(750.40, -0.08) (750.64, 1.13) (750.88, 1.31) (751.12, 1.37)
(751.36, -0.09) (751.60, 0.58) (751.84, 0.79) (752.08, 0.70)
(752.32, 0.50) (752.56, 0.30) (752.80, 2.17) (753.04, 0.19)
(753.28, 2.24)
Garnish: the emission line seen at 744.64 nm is Halpha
